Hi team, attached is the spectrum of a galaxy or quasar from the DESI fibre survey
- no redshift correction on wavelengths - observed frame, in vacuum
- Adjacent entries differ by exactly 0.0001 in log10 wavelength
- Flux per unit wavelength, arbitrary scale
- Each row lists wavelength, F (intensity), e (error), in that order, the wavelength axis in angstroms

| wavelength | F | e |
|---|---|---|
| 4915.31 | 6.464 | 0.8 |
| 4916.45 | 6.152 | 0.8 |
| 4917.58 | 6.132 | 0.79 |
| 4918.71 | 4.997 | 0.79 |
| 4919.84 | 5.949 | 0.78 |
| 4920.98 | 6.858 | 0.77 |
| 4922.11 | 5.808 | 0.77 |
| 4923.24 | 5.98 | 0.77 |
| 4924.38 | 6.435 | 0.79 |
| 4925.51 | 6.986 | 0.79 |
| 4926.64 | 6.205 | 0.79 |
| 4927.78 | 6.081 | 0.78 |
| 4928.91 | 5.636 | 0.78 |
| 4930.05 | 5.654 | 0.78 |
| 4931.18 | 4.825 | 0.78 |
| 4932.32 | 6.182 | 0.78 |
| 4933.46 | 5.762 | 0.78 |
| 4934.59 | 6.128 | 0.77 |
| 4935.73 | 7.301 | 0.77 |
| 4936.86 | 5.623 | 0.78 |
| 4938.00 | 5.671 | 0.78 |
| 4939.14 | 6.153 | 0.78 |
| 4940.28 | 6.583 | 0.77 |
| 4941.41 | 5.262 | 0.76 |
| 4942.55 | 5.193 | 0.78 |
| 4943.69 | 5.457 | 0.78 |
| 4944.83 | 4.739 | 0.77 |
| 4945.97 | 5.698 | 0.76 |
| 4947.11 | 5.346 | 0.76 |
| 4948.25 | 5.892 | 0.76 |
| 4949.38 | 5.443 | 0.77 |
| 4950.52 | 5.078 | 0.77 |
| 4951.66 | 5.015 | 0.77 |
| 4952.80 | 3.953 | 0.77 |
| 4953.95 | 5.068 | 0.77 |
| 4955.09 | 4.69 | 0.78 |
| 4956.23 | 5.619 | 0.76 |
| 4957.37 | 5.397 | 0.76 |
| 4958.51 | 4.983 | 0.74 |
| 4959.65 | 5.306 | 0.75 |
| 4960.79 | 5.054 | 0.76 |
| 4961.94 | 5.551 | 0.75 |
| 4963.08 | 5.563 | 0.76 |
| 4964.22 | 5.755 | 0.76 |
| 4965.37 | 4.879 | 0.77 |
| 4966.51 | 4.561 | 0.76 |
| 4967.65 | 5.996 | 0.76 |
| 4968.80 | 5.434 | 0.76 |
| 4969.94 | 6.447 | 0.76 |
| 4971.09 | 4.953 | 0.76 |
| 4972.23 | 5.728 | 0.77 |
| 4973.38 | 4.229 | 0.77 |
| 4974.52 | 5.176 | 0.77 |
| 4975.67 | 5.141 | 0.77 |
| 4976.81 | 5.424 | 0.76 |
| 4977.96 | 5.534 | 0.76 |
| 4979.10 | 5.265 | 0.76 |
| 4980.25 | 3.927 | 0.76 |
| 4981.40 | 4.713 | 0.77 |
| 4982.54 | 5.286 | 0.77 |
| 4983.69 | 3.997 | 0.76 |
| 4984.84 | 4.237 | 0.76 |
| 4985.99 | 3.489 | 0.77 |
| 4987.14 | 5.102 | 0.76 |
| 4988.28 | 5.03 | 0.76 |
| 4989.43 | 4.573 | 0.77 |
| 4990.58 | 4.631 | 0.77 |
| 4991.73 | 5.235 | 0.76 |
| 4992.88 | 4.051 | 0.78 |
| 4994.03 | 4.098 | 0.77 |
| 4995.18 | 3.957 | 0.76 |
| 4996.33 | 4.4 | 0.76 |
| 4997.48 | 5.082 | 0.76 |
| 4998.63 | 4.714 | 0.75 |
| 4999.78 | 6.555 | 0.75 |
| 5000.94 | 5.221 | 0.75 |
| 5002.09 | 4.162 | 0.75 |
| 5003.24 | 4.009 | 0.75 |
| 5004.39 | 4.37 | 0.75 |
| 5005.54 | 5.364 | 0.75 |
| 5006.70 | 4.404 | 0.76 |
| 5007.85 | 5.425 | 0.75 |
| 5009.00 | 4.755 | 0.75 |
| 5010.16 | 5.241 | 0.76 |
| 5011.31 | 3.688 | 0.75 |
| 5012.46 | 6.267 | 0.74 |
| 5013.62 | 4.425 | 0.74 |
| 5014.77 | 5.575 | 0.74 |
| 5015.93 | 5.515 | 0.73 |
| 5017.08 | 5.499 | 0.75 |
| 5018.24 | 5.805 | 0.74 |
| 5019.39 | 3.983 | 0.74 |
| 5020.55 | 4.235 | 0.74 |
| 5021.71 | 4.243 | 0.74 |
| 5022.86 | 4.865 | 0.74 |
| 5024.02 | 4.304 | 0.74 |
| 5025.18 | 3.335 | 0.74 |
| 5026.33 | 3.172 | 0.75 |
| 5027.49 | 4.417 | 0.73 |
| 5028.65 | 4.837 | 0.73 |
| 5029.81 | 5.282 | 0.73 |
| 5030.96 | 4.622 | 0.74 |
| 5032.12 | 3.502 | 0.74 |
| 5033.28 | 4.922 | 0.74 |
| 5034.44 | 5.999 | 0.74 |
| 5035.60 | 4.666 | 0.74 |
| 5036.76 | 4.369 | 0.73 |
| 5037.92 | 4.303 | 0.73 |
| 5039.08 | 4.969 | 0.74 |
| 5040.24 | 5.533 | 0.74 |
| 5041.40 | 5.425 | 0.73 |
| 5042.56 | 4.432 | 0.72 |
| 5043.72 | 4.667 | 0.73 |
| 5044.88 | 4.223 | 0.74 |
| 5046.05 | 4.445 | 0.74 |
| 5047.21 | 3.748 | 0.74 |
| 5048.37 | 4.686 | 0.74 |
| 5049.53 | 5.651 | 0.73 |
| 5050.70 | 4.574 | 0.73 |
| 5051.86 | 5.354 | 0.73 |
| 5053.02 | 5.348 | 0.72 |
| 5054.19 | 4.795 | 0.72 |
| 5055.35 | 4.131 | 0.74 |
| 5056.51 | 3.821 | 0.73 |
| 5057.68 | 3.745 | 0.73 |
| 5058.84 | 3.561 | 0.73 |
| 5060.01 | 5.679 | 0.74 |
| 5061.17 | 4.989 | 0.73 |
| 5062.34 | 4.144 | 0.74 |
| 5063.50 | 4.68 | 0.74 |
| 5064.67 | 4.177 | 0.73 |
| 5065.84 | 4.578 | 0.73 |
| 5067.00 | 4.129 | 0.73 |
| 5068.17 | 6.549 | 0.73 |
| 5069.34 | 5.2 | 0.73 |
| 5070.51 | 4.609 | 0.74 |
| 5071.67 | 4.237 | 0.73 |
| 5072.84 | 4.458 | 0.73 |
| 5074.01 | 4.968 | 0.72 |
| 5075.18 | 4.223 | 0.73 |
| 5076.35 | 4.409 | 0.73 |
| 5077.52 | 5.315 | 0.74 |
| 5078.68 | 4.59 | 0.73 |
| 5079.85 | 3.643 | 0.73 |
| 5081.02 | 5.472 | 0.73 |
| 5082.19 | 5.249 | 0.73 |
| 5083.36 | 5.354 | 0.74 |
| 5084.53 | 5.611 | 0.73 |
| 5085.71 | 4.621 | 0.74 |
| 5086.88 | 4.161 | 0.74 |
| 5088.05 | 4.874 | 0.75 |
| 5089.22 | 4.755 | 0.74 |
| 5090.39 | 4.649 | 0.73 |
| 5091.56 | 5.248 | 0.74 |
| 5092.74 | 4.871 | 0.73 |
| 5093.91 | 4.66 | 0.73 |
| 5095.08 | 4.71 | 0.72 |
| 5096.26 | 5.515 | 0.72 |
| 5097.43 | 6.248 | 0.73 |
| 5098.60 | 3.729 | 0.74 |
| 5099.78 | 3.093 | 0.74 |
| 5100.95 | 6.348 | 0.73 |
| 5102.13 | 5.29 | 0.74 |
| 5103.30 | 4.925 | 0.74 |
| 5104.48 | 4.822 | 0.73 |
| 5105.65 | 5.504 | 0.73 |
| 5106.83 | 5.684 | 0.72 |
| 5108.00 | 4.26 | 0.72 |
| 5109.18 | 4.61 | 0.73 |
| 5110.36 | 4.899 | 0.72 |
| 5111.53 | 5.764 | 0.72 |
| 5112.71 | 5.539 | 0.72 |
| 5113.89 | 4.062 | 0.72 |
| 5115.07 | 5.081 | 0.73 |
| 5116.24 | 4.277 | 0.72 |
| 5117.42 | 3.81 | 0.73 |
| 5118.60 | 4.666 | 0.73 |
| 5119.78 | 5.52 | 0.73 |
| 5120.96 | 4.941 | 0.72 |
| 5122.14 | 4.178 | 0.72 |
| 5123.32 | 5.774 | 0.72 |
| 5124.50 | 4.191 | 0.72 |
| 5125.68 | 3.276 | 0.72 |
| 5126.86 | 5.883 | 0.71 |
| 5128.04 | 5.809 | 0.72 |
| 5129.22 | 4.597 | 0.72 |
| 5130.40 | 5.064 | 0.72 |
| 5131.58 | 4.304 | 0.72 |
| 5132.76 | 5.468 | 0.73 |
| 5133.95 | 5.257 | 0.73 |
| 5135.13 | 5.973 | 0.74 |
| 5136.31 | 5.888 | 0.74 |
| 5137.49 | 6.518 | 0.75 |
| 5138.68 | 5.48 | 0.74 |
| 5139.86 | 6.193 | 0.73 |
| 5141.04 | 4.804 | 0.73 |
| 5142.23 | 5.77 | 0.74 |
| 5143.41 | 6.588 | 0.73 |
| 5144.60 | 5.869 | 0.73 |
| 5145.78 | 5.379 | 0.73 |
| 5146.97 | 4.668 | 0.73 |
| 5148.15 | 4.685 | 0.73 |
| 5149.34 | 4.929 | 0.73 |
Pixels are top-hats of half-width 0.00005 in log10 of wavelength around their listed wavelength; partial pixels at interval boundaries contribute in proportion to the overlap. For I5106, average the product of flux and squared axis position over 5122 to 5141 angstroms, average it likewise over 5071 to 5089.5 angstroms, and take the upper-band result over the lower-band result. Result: 1.13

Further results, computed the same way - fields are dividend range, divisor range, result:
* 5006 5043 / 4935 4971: 0.90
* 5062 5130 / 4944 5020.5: 1.01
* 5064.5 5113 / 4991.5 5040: 1.07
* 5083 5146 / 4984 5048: 1.13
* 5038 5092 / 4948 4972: 0.94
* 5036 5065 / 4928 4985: 0.90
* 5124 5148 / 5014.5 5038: 1.20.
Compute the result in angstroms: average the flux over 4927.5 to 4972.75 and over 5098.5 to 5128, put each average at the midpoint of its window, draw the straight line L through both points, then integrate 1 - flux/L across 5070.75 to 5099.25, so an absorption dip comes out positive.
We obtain 0.8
